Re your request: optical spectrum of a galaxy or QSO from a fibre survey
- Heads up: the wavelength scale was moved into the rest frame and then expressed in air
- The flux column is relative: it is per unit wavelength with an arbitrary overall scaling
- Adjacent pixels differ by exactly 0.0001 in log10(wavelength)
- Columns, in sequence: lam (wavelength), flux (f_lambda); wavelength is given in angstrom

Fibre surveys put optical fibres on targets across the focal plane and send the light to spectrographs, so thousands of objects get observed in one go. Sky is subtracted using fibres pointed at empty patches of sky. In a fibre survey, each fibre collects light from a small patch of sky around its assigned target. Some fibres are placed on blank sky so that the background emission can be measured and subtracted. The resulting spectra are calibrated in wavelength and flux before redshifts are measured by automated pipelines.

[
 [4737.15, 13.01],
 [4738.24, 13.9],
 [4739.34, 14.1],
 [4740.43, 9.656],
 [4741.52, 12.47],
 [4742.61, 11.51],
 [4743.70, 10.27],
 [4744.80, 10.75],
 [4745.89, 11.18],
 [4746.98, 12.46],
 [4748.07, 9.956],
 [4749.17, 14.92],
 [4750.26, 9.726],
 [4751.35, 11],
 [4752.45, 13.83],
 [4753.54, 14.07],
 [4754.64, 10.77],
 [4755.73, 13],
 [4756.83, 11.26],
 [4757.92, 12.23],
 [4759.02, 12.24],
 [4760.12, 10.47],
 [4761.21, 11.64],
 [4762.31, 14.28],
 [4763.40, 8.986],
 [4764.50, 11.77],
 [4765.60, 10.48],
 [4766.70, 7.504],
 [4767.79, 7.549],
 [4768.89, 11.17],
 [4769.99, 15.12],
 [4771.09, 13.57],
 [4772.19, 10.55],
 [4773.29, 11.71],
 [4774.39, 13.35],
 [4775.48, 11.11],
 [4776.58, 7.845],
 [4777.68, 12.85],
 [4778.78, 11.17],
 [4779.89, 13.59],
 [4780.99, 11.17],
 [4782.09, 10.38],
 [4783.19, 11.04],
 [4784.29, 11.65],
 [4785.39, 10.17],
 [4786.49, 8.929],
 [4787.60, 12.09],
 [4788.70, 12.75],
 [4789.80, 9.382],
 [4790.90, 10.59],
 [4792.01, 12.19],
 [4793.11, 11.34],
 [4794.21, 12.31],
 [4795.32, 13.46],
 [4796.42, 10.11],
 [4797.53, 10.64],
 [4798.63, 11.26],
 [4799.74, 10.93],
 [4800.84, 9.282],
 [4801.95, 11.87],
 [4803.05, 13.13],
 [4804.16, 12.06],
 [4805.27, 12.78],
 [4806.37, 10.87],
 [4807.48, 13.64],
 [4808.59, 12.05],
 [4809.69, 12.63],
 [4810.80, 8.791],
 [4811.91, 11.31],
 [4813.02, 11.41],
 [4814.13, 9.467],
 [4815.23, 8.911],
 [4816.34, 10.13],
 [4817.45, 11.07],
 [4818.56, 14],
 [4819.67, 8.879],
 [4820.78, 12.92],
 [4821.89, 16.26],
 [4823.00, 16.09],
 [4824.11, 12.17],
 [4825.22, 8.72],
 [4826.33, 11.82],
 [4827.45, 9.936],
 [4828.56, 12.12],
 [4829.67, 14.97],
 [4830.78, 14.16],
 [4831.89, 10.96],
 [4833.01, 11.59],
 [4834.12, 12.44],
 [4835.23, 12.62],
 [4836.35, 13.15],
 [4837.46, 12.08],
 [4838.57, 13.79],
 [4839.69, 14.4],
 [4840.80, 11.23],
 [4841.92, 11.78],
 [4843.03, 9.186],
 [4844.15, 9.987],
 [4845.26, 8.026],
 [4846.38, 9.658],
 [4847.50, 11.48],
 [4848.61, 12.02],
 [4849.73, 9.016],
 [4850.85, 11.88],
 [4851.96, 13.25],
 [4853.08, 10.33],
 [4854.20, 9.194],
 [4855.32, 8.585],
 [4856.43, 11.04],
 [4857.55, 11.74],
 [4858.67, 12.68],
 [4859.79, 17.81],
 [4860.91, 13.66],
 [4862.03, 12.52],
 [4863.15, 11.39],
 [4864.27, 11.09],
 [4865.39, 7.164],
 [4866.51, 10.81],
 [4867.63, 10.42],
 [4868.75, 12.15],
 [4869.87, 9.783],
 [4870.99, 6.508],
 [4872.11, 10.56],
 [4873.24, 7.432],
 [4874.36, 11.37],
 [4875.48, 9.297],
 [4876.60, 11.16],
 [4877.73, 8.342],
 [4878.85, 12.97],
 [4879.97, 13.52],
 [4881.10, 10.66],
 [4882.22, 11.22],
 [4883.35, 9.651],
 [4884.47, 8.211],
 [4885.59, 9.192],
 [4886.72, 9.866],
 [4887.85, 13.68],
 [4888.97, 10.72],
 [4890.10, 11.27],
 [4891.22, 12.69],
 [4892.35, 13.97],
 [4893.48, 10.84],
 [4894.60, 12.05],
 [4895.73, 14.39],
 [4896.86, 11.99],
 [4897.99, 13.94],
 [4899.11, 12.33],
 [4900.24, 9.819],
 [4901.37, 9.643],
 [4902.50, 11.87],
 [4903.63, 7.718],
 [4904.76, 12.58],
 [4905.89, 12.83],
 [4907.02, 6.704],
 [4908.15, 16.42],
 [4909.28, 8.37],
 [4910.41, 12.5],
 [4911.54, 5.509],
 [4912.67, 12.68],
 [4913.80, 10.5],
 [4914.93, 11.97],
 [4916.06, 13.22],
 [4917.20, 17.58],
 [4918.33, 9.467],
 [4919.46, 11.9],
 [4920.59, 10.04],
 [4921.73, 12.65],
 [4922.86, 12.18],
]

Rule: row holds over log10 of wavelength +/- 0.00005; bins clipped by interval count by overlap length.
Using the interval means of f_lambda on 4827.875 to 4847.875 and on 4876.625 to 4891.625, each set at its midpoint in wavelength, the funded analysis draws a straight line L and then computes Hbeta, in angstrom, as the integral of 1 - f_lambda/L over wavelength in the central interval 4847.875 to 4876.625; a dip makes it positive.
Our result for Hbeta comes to 1.2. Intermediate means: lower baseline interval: 11.9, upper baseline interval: 10.9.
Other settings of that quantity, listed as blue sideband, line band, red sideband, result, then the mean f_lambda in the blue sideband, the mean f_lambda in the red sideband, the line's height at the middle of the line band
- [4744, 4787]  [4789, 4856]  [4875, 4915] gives -1.3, 11.4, 11.1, 11.3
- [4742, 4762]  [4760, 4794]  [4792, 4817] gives 1.0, 11.8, 11.3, 11.6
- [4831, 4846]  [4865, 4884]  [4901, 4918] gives 2.1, 11.7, 11.3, 11.5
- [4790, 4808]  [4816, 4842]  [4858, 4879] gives -2.6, 11.6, 10.9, 11.3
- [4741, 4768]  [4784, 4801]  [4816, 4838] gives 1.1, 11.4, 12.3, 11.9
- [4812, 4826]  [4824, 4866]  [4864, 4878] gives -3.5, 11.7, 9.7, 10.7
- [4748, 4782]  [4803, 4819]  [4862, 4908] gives -0.1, 11.6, 10.9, 11.3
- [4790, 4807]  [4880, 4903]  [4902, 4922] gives -0.2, 11.5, 11.3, 11.4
